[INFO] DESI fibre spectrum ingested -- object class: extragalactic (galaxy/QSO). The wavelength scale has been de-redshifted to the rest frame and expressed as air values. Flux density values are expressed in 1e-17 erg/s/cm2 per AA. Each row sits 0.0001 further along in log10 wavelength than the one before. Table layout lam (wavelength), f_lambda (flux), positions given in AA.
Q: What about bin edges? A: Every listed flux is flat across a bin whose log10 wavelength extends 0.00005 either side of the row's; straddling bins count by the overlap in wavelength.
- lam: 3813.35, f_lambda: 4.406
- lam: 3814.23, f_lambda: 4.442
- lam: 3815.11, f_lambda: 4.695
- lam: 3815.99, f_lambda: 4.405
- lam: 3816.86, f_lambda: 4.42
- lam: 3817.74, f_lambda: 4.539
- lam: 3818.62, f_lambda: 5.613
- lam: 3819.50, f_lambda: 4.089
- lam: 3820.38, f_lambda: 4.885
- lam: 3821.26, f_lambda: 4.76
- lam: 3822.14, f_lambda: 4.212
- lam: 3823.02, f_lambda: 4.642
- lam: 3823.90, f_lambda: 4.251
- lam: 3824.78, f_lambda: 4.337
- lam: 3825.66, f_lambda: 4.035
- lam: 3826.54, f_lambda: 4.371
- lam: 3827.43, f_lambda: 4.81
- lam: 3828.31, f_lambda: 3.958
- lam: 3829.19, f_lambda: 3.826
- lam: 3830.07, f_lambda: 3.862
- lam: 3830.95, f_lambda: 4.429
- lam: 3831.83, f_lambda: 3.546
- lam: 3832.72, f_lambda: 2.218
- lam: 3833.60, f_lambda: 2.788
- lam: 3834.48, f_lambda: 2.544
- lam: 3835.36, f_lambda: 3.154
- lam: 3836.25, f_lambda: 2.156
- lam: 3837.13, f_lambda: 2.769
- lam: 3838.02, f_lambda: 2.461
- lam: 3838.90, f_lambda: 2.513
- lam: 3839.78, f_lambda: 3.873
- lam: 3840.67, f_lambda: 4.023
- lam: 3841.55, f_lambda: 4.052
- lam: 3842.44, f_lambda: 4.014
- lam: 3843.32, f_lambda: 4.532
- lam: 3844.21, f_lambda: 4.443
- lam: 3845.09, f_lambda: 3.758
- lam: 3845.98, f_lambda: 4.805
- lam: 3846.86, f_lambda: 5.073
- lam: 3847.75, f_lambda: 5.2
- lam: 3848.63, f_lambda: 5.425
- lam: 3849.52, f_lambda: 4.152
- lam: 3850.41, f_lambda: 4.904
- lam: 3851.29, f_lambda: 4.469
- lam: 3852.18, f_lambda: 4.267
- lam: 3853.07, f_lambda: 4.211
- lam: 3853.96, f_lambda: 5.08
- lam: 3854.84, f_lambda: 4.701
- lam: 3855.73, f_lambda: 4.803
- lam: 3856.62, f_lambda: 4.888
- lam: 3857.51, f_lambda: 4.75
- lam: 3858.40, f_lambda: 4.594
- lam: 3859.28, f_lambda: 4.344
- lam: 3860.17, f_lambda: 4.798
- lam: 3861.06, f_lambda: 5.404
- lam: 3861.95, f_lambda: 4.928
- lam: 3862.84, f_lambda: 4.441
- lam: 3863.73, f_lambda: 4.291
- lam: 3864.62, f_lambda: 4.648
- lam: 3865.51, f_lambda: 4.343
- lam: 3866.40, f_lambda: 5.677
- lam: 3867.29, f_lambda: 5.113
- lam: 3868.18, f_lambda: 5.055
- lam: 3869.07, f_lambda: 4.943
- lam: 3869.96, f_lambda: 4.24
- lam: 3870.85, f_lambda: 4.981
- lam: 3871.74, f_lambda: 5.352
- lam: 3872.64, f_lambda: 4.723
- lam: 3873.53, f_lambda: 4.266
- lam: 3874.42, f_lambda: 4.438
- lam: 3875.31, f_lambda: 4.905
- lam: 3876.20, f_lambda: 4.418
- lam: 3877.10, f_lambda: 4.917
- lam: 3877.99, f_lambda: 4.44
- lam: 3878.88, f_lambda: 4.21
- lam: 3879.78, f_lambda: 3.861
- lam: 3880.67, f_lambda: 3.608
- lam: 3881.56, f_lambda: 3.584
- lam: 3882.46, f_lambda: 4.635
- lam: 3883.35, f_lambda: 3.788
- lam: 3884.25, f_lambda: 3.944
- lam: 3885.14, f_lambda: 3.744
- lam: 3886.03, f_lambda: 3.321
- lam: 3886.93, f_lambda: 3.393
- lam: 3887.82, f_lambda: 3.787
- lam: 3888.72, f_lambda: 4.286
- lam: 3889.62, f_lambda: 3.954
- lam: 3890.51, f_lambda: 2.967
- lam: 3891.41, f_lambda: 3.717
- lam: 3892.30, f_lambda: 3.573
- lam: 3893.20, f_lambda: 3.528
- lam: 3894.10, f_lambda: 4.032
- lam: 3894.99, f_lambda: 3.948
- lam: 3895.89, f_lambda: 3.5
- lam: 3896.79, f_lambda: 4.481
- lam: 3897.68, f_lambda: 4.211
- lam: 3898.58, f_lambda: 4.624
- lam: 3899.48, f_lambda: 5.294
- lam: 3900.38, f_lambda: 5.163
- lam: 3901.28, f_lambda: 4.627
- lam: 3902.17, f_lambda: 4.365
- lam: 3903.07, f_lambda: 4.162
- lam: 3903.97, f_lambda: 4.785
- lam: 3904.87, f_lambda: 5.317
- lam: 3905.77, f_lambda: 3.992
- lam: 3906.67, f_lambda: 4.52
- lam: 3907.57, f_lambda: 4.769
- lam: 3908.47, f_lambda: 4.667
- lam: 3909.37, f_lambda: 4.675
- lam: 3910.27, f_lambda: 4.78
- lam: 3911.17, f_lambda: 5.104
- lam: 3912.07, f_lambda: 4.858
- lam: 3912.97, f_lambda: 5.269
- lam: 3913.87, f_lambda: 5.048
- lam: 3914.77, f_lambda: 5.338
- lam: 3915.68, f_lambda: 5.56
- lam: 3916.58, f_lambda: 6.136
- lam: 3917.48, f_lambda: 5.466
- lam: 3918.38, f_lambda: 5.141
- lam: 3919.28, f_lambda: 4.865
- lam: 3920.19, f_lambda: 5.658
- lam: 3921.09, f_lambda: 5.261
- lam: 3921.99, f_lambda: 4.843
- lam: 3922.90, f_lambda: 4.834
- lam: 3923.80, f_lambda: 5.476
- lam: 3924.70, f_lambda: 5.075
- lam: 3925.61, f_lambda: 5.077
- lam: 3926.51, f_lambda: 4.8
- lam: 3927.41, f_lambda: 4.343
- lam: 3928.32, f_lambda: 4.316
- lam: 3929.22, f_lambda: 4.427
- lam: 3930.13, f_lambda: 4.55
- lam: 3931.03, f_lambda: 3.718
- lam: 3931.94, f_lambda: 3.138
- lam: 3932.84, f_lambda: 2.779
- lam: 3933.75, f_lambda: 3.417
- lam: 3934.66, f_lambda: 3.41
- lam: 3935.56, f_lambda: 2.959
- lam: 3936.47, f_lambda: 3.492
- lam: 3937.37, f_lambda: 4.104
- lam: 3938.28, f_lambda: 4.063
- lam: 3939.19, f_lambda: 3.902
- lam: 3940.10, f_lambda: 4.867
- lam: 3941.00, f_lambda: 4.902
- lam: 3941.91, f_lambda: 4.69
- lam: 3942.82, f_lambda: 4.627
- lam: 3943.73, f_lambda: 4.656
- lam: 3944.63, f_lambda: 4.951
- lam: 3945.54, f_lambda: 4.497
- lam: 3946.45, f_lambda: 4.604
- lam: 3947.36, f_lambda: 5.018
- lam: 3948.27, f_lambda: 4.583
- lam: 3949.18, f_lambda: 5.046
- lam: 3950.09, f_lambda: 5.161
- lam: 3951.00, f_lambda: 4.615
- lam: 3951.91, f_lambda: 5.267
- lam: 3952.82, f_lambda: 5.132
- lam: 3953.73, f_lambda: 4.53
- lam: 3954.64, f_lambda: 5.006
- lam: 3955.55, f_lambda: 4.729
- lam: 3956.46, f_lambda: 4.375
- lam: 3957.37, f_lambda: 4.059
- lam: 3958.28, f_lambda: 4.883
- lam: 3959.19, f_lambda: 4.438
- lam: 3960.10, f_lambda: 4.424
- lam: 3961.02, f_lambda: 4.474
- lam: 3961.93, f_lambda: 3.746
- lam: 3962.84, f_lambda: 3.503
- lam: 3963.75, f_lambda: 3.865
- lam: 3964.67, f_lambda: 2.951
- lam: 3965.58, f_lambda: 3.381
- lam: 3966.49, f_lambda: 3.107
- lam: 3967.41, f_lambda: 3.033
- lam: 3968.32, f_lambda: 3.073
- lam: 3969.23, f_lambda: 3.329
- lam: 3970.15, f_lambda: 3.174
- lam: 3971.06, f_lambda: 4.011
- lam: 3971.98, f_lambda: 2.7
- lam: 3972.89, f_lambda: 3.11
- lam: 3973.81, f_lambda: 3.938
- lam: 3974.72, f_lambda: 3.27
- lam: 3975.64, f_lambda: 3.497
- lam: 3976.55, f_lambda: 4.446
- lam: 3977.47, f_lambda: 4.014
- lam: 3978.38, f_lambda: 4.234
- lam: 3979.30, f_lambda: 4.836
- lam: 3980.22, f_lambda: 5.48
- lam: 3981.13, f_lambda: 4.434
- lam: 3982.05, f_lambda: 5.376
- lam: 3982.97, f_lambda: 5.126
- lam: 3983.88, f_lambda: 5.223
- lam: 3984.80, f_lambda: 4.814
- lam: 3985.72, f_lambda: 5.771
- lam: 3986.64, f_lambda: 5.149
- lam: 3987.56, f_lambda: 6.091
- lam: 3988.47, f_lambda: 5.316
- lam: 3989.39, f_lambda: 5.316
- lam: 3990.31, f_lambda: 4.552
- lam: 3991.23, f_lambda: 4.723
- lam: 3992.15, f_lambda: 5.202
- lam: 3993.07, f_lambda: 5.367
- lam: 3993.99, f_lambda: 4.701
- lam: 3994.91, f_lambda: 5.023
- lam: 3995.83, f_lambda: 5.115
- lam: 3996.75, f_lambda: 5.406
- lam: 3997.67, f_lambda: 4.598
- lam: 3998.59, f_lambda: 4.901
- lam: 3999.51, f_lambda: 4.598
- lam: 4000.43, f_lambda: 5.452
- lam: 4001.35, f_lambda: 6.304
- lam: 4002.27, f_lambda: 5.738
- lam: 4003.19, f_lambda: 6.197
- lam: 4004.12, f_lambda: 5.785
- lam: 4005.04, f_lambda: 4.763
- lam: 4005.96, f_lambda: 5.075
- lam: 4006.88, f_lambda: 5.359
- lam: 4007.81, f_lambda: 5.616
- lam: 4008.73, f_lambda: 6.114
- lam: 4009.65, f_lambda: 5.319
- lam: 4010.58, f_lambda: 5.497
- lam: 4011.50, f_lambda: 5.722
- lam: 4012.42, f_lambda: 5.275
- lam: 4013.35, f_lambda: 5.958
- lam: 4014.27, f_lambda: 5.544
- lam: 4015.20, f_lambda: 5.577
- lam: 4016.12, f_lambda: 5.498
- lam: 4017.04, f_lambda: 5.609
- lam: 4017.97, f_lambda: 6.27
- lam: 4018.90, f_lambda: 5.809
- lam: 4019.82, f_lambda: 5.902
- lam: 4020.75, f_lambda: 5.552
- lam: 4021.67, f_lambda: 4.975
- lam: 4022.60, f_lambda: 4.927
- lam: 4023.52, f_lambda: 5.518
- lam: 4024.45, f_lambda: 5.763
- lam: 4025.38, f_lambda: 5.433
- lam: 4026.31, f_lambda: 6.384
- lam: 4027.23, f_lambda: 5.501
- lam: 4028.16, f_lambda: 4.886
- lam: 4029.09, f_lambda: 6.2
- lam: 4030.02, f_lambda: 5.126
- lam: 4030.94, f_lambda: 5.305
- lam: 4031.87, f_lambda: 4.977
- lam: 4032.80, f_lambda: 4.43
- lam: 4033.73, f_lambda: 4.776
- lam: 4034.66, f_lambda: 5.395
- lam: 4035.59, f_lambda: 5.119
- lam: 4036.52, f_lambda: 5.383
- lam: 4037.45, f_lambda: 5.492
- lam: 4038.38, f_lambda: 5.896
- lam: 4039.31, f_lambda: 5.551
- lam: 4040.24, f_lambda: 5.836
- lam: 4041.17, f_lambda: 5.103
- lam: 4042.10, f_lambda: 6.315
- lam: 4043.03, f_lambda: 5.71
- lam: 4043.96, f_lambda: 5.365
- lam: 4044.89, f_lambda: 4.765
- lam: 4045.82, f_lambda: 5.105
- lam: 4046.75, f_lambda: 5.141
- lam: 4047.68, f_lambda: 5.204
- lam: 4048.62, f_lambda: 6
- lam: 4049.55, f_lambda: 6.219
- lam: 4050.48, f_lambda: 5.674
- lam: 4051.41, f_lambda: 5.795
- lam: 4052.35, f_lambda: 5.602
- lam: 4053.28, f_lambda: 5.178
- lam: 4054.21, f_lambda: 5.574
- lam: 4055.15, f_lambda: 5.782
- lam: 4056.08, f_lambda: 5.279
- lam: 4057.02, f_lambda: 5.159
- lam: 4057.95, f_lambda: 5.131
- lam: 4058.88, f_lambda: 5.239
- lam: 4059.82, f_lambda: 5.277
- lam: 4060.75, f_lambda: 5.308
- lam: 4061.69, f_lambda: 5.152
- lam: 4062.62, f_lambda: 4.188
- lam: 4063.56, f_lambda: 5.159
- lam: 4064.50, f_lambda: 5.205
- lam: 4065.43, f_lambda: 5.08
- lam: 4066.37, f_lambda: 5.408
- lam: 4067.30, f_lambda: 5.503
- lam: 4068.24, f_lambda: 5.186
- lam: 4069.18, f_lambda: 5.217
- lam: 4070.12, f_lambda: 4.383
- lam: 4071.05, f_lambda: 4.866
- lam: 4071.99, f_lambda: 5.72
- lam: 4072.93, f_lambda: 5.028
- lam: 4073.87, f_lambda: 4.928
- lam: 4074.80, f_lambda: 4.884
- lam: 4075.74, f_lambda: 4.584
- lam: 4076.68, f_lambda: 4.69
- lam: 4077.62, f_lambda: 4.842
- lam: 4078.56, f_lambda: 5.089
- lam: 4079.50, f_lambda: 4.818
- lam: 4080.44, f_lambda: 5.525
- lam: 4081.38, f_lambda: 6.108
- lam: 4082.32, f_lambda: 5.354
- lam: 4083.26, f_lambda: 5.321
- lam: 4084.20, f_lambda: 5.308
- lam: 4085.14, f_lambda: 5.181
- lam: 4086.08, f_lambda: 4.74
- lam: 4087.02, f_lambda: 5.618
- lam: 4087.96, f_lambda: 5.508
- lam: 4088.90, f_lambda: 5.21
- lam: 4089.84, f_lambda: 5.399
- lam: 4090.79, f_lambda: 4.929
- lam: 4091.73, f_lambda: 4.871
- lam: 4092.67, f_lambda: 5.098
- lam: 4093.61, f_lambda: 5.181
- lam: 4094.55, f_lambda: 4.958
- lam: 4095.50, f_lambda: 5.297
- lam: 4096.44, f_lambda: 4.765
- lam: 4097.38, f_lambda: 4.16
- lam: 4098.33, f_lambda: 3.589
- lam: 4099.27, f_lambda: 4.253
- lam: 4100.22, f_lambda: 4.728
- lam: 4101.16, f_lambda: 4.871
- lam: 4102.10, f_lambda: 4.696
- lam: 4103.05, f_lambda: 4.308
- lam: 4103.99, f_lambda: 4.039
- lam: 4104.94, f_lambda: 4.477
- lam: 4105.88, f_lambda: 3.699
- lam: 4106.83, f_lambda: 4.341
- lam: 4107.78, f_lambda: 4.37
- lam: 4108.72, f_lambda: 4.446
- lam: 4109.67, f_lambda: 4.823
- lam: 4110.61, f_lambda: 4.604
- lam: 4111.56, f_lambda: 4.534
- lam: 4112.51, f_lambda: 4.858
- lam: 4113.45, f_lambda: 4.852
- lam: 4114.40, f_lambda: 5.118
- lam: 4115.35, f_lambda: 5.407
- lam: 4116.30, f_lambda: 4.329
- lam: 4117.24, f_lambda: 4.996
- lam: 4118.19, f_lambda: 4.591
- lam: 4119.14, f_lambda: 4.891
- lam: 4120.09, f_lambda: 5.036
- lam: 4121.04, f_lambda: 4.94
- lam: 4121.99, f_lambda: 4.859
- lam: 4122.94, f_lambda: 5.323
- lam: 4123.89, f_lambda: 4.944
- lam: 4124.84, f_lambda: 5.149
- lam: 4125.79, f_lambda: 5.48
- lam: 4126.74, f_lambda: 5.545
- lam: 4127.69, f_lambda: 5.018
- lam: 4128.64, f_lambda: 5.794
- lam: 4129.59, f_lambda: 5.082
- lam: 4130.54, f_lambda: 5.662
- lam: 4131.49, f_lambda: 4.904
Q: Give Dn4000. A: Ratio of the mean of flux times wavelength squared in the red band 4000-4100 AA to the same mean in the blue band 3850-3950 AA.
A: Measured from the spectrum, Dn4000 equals 1.27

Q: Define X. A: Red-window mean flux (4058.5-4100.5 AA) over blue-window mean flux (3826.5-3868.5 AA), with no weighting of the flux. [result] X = 1.20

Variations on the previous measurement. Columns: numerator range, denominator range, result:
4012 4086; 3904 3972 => 1.20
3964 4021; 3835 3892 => 1.14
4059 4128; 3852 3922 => 1.08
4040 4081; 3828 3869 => 1.25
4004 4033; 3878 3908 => 1.34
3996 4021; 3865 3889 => 1.27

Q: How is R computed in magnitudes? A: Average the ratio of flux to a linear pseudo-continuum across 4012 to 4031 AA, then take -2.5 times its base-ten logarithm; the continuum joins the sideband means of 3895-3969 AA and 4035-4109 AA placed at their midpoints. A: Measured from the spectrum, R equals -0.144 mag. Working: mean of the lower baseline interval 4.49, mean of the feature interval 5.58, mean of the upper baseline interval 5.11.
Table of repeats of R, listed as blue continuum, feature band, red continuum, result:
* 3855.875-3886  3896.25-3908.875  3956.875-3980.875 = -0.08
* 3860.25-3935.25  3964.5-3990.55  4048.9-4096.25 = 0.14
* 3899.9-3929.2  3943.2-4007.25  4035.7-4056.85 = 0.13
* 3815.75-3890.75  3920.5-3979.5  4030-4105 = 0.11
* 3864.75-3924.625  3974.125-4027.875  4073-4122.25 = -0.12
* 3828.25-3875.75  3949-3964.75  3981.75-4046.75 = 0.12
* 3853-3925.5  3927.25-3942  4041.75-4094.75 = 0.21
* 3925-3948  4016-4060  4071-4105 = -0.16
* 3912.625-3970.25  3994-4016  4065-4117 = -0.17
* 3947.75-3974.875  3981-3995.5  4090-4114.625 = -0.23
